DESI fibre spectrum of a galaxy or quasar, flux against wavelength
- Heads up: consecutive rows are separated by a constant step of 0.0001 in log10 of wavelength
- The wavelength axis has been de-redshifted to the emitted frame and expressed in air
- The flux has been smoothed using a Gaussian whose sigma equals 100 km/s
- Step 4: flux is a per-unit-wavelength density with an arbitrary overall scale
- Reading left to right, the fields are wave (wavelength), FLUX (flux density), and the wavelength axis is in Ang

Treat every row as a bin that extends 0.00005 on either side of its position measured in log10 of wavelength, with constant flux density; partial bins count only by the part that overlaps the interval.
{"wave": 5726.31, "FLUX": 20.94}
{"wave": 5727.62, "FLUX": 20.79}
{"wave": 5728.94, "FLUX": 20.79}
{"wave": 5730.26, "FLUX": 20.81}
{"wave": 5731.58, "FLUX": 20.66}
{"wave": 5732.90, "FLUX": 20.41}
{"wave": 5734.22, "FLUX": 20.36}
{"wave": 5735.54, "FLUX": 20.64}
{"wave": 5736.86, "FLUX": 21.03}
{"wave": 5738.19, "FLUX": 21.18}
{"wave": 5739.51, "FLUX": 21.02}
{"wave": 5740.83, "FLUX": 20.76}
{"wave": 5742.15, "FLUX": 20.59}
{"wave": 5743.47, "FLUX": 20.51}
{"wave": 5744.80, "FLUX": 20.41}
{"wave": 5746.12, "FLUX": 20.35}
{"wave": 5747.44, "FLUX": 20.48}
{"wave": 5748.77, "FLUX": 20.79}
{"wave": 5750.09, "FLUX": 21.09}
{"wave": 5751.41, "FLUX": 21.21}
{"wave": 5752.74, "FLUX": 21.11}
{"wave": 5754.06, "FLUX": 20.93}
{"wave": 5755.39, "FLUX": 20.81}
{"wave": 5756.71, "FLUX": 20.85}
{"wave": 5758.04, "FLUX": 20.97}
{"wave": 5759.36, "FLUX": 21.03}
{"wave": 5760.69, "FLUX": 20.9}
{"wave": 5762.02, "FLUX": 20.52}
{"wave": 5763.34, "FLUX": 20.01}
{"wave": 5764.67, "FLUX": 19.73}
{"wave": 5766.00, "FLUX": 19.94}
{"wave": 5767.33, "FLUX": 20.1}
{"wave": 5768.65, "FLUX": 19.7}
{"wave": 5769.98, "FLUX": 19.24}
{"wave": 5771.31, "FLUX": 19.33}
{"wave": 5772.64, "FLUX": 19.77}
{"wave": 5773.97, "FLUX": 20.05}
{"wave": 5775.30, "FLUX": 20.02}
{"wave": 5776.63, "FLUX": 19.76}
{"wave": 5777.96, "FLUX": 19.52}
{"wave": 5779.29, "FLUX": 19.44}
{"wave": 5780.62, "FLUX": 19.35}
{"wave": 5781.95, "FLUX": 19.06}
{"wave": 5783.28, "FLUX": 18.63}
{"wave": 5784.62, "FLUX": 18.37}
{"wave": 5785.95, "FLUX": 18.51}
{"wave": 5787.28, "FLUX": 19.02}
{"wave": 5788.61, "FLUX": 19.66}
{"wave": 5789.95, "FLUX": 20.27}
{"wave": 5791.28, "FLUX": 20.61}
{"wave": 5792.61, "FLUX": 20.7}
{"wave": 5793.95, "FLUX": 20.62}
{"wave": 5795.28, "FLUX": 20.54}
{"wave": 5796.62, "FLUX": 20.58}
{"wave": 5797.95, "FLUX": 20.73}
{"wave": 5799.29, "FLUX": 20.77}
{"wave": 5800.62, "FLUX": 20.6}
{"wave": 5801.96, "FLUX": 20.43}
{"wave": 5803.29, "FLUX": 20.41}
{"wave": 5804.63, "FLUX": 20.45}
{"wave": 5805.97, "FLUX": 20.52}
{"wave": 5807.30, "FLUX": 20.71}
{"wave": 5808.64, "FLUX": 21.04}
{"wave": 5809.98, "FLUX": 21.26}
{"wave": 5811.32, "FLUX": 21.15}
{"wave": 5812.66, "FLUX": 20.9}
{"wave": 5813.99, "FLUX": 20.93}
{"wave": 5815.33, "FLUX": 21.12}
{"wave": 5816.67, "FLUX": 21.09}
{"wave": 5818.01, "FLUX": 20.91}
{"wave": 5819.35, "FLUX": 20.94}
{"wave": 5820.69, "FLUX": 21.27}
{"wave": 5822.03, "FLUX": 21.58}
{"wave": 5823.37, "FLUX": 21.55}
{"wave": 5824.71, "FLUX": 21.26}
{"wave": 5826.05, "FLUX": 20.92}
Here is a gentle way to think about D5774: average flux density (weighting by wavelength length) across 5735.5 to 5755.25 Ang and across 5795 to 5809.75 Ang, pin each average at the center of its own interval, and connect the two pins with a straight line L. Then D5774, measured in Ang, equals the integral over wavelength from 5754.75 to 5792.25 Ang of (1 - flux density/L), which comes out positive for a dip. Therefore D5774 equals 1.6 Ang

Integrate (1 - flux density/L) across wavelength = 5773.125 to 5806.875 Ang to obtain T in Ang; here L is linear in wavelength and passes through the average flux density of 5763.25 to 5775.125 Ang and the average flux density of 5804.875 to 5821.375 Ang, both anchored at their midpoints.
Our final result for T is 0.6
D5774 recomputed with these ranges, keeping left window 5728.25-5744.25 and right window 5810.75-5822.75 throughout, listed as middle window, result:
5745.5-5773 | 0.5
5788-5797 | 0.2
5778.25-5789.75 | 1.0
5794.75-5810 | 0.3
